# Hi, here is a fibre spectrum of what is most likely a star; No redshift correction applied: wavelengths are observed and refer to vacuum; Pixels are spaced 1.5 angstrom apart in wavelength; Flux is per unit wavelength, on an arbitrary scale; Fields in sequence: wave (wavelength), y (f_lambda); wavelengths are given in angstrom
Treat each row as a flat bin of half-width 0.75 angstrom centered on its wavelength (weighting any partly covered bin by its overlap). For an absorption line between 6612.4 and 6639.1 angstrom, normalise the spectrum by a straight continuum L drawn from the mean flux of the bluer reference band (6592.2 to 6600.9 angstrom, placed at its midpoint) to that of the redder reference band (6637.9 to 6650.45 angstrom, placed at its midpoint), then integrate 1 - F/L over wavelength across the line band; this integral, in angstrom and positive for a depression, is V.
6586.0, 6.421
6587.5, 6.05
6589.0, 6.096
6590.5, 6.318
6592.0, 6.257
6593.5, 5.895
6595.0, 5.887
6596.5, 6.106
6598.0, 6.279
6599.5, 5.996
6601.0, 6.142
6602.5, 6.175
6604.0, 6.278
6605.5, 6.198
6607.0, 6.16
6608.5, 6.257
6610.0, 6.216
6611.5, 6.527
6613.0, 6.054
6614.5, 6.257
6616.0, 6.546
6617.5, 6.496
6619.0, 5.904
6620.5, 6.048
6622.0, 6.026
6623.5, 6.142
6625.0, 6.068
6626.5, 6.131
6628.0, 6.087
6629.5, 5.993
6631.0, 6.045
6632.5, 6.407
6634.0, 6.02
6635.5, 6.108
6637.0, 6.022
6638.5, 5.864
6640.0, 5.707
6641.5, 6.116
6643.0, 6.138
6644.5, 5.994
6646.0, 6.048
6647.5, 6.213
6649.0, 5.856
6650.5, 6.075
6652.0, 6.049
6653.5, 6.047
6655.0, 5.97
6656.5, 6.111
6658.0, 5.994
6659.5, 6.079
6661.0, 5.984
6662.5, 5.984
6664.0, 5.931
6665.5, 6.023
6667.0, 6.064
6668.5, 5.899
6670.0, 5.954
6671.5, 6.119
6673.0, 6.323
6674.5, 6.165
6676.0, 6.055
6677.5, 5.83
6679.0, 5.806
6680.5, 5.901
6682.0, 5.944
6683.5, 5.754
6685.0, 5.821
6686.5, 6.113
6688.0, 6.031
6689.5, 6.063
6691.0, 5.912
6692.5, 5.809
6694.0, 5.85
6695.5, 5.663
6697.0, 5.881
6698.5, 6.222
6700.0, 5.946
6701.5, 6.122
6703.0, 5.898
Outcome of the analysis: -0.5 angstrom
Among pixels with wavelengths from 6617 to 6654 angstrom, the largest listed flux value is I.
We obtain 6.496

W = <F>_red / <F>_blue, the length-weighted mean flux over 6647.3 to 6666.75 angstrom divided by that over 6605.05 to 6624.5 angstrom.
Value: 0.97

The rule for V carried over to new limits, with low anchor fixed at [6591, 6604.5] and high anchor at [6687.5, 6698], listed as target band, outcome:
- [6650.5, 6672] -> -0.2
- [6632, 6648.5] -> -0.1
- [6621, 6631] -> 0.0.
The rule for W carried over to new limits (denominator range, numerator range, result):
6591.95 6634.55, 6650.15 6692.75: 0.97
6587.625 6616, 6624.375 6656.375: 0.98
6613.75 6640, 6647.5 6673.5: 0.99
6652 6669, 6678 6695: 0.98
